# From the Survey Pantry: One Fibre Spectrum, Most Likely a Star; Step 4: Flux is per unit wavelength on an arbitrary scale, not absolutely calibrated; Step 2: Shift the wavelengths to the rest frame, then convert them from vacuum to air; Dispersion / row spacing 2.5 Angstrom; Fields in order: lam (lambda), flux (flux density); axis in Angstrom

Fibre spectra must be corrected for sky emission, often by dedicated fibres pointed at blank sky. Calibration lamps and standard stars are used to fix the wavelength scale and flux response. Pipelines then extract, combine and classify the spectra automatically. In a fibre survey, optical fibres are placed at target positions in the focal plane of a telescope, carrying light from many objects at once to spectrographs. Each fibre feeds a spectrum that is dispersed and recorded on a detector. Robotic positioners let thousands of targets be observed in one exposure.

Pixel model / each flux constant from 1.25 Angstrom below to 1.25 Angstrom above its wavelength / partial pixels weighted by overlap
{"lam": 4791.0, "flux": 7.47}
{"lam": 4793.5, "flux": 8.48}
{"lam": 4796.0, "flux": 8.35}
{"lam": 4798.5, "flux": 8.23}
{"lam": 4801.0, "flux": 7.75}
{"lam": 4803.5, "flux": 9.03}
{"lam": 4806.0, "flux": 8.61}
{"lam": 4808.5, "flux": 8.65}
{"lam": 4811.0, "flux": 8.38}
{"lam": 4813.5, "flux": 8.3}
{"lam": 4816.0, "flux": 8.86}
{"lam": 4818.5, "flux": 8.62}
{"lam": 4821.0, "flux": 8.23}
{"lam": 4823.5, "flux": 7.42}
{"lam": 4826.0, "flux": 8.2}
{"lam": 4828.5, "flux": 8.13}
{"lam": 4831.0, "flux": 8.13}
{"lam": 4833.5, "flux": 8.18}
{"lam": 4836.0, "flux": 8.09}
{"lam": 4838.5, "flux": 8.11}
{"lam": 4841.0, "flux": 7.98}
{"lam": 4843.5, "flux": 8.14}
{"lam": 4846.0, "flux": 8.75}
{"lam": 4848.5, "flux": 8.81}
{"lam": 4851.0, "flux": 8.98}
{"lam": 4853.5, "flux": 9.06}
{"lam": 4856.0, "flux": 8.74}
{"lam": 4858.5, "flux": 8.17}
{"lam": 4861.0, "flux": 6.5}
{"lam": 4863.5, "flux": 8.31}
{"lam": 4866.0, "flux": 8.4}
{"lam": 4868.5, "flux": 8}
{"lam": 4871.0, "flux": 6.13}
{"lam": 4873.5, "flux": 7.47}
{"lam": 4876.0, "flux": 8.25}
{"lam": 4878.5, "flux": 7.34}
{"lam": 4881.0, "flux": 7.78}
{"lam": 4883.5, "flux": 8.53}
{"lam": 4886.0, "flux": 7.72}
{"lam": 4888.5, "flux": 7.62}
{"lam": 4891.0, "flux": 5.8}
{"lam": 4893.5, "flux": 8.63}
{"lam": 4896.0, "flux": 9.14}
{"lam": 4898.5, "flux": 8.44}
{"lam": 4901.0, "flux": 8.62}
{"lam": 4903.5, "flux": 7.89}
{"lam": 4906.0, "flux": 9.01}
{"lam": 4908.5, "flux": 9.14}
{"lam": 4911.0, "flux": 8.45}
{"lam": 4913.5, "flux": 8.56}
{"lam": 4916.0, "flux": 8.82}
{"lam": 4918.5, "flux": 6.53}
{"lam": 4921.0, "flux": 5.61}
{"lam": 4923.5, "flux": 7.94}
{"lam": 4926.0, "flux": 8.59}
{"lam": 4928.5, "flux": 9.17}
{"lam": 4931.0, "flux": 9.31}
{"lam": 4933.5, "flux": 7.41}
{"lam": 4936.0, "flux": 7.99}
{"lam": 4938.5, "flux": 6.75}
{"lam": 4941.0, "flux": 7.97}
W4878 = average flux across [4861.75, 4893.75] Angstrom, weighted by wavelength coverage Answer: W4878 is 7.64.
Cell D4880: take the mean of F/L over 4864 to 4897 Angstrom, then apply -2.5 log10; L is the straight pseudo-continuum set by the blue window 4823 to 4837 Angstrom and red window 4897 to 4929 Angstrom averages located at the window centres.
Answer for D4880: 0.05 mag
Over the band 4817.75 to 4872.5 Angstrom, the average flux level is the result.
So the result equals 8.13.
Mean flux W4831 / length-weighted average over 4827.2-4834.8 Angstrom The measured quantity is 8.15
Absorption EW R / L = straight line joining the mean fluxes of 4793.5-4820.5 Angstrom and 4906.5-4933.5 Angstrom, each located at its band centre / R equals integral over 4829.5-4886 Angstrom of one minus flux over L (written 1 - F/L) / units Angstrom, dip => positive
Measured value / 1.8 Angstrom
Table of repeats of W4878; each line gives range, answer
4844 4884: 8.07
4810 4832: 8.25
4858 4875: 7.55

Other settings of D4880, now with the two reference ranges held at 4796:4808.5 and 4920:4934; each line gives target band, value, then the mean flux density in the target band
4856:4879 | 0.076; 7.69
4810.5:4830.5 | 0.015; 8.26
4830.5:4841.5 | 0.030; 8.1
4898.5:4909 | -0.060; 8.6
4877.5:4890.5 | 0.069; 7.69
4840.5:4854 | -0.043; 8.63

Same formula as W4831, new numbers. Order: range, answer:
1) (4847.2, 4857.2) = 8.9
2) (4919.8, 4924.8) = 6.8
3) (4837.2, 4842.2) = 8.05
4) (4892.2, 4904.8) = 8.53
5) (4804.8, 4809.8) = 8.63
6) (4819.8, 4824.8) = 7.82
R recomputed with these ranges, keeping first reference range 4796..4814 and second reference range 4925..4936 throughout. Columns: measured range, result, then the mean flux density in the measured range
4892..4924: 1.2 Angstrom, 8.2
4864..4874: 1.1 Angstrom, 7.56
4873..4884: 0.8 Angstrom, 7.86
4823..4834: 0.5 Angstrom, 8.04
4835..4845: 0.4 Angstrom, 8.1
